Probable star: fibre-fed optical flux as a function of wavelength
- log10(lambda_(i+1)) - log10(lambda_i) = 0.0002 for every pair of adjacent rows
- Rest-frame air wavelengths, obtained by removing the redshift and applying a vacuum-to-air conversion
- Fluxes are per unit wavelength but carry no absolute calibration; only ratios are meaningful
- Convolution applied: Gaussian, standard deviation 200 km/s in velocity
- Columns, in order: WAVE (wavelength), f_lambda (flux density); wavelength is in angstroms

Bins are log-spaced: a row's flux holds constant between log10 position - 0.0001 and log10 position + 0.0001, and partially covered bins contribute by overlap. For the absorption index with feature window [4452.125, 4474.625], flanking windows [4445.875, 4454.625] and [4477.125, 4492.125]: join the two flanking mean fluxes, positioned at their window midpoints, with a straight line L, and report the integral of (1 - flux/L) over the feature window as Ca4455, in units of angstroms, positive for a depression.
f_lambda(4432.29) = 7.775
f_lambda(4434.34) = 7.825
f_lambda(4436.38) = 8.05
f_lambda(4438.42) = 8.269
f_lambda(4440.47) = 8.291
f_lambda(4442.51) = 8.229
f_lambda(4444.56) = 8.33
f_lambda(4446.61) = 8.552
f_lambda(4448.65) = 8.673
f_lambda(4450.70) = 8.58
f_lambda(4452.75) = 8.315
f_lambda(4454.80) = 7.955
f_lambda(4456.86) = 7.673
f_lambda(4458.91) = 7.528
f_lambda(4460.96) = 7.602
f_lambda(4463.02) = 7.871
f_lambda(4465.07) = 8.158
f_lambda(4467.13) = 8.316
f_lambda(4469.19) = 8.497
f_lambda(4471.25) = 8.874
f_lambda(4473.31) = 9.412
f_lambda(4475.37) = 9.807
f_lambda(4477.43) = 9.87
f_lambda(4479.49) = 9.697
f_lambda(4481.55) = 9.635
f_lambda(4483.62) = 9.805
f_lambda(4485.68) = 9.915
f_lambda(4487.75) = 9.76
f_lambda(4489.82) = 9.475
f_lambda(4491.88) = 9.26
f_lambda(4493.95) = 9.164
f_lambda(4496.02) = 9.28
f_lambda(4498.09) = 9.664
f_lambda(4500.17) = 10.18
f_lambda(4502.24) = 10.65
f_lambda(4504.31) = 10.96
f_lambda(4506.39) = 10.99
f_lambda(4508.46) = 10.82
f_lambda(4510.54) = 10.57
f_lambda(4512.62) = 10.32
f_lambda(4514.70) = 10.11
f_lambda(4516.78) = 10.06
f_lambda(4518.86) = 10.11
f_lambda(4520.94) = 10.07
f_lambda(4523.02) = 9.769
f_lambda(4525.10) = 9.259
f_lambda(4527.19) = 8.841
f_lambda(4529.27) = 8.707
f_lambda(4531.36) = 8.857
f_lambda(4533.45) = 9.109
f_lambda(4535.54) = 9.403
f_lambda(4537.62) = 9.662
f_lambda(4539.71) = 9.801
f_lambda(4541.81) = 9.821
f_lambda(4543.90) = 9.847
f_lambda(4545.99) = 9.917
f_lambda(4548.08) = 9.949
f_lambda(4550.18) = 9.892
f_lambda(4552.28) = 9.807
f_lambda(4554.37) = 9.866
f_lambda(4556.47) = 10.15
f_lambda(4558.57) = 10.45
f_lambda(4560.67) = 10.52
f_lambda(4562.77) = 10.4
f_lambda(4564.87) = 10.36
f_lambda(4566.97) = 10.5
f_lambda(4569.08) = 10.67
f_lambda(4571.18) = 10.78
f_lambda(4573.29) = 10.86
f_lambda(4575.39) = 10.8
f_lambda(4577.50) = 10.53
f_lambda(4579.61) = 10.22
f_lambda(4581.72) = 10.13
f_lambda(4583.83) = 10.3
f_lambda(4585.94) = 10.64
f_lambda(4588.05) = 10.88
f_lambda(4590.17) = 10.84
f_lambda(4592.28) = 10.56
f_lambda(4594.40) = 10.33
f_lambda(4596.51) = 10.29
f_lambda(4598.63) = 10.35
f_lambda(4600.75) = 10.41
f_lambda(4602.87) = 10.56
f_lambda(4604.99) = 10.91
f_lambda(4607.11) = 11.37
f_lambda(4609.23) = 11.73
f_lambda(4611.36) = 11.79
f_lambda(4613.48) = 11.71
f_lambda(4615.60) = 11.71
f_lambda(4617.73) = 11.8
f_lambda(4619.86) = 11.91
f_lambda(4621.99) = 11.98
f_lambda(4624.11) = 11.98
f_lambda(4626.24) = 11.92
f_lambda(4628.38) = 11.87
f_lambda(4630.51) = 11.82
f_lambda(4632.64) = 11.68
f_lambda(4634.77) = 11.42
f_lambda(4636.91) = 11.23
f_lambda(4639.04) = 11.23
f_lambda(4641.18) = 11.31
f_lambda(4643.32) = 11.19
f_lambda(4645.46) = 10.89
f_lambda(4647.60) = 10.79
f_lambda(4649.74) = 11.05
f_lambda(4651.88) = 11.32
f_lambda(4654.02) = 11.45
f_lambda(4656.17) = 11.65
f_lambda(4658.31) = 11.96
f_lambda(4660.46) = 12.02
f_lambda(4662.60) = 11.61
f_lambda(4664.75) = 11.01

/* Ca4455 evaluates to 1.8 angstroms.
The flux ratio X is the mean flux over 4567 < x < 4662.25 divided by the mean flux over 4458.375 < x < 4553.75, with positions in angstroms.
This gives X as 1.2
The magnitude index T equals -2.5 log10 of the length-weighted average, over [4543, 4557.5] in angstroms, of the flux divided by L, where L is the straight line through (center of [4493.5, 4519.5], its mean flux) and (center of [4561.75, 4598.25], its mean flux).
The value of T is 0.05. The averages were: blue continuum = 10.2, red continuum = 10.5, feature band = 9.92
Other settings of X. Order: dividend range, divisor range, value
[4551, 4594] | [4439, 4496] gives 1.19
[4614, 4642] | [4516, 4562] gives 1.20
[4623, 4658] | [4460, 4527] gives 1.19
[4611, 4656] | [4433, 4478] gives 1.38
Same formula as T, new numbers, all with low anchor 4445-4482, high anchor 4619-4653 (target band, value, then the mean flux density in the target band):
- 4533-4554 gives 0.02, 9.75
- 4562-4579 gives -0.02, 10.6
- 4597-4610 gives 0.01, 10.8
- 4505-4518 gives -0.12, 10.5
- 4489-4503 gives -0.06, 9.65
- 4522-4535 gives 0.07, 9.1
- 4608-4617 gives -0.06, 11.7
